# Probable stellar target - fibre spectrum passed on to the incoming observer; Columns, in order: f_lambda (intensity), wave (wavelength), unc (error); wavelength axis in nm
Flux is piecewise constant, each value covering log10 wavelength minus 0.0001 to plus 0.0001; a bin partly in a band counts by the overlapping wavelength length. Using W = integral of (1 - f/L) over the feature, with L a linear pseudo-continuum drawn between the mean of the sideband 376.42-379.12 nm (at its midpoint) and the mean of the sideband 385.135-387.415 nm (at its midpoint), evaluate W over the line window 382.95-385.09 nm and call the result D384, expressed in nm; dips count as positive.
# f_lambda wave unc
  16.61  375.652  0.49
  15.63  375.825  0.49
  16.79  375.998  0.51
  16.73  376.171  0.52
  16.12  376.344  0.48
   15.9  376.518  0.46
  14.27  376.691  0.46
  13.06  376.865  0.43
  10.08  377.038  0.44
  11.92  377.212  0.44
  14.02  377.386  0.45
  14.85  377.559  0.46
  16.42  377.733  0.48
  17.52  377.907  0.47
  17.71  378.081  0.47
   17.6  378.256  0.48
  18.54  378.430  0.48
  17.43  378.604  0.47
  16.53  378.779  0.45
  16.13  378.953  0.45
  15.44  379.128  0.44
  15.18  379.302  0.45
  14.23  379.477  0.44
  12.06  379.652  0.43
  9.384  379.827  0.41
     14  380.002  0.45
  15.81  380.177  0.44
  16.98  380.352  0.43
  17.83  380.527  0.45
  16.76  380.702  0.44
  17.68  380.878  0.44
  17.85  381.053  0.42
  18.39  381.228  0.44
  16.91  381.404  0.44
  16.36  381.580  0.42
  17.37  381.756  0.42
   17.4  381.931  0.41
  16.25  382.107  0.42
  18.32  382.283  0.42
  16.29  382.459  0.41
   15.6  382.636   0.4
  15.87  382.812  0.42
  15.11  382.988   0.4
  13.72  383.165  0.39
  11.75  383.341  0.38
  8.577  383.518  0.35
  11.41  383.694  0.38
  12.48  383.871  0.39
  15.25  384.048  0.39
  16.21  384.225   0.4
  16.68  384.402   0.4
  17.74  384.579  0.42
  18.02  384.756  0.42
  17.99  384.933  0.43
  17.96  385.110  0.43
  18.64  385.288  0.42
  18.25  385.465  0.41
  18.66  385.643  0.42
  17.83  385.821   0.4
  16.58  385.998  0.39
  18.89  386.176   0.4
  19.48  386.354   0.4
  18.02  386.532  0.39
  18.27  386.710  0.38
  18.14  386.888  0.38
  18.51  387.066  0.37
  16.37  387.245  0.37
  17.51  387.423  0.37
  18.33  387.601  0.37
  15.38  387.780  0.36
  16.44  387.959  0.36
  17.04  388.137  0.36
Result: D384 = 0.34 nm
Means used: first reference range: 15.5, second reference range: 18.1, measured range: 14.7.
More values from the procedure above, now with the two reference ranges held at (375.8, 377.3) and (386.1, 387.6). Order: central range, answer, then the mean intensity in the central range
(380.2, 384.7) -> 0.20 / 15.8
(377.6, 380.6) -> -0.09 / 15.8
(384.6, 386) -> -0.04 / 18.1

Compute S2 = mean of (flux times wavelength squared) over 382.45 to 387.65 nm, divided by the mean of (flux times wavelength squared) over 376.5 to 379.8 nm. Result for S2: 1.13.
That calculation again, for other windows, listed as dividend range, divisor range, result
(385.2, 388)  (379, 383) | 1.15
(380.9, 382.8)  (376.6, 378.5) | 1.16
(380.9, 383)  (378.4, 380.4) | 1.14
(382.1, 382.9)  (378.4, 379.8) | 1.10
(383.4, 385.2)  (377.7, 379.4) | 0.93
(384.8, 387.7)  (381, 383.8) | 1.20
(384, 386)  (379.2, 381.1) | 1.19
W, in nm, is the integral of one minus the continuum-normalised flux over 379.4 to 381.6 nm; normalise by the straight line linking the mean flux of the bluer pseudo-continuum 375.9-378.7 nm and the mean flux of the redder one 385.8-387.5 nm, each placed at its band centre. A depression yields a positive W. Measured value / 0.09 nm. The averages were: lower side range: 15.6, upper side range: 18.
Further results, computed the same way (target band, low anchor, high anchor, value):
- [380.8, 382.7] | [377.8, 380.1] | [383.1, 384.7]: -0.335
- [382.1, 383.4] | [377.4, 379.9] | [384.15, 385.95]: 0.123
